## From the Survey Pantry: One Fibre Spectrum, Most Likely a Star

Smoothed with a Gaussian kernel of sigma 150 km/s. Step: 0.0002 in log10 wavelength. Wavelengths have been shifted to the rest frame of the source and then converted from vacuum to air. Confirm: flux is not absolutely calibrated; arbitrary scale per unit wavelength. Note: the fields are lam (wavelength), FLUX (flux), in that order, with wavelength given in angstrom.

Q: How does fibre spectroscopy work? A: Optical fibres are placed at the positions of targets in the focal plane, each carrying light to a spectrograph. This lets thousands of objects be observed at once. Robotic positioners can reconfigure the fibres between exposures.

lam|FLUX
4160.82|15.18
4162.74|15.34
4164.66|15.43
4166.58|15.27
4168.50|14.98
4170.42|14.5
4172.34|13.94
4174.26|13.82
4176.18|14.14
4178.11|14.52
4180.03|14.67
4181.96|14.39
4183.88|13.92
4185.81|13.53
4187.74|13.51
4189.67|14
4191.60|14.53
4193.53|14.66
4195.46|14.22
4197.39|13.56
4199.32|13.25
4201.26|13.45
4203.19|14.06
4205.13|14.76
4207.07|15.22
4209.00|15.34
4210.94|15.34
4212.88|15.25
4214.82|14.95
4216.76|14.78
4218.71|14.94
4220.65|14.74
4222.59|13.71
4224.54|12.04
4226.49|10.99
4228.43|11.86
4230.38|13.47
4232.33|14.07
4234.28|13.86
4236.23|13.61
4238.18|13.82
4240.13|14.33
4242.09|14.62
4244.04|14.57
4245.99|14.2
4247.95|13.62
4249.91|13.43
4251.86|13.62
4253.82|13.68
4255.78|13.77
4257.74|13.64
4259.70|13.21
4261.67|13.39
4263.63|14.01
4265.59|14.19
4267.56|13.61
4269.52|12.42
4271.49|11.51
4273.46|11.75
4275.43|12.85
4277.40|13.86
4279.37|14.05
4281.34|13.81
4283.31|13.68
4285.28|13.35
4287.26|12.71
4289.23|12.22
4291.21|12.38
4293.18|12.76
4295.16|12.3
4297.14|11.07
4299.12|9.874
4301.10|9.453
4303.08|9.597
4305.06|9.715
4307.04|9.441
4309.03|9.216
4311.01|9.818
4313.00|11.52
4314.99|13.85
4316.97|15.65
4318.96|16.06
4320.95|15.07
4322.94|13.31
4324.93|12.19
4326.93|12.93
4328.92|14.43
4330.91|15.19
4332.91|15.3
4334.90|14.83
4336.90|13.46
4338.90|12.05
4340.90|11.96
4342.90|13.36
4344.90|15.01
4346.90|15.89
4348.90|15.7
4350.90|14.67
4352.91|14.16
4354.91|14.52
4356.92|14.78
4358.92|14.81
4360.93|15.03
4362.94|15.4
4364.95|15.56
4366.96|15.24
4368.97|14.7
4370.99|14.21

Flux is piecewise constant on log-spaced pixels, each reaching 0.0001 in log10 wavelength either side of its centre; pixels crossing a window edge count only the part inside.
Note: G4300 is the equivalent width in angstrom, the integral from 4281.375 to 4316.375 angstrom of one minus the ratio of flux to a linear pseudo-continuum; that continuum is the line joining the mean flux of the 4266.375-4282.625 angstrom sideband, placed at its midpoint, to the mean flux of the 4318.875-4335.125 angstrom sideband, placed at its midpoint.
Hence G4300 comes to 5.4 angstrom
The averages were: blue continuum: 13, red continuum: 14.3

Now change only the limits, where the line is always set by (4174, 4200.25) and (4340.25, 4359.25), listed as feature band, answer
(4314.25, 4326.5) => 0.1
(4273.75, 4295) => 1.9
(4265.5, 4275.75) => 1.2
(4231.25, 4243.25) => 0.1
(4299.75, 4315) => 4.6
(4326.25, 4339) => 0.3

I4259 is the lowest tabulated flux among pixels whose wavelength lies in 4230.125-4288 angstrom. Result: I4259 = 11.51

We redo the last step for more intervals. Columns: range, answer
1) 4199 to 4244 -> 10.99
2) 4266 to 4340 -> 9.216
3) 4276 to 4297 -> 12.22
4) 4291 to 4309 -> 9.441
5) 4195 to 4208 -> 13.25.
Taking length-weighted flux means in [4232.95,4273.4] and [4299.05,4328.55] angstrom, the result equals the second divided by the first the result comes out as 0.88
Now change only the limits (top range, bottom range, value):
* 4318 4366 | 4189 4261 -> 1.03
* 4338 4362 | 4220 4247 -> 1.06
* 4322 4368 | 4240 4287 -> 1.06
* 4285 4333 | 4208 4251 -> 0.88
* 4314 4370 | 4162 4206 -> 1.01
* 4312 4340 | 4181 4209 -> 0.99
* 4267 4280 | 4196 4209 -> 0.90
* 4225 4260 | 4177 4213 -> 0.95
